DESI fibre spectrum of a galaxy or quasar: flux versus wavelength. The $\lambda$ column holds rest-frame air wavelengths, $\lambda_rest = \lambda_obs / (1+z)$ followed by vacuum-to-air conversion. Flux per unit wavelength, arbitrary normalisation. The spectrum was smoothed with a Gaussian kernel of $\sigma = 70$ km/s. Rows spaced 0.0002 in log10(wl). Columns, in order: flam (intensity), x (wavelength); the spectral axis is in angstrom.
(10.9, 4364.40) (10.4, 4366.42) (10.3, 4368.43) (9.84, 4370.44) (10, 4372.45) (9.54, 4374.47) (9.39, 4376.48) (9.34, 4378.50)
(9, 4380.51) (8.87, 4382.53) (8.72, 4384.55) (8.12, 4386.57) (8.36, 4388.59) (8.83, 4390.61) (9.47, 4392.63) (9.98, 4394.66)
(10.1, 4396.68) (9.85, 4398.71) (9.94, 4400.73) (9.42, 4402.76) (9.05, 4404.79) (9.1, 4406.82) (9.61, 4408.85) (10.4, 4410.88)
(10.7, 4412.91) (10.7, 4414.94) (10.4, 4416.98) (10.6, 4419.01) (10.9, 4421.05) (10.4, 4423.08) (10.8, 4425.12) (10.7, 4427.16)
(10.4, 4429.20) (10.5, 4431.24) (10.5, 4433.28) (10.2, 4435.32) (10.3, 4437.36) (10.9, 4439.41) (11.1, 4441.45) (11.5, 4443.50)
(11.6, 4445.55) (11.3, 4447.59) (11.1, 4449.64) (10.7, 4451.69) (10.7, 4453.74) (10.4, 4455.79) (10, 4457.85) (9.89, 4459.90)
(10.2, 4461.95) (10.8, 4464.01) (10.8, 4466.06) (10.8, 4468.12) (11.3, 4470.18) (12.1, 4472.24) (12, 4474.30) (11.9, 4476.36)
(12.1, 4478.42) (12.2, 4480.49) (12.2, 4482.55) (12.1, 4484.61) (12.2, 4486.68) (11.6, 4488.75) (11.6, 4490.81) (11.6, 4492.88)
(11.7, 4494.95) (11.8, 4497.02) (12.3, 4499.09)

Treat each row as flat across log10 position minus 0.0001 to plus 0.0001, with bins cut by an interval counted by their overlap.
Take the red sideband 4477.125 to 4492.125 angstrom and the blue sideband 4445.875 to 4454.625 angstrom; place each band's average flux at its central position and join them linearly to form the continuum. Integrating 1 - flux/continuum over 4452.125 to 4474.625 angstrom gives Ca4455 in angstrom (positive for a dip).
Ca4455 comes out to 1.2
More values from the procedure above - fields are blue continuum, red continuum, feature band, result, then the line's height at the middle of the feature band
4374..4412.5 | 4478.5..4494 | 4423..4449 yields -0.7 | 10.5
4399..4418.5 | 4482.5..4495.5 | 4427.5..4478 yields 0.4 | 11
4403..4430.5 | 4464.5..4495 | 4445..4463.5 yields 0.8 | 11.1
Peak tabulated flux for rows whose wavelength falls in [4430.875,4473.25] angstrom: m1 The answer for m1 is 12.1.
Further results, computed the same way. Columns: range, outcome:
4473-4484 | 12.2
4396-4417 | 10.7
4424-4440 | 10.9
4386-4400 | 10.1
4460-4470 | 10.8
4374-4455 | 11.6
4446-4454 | 11.3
